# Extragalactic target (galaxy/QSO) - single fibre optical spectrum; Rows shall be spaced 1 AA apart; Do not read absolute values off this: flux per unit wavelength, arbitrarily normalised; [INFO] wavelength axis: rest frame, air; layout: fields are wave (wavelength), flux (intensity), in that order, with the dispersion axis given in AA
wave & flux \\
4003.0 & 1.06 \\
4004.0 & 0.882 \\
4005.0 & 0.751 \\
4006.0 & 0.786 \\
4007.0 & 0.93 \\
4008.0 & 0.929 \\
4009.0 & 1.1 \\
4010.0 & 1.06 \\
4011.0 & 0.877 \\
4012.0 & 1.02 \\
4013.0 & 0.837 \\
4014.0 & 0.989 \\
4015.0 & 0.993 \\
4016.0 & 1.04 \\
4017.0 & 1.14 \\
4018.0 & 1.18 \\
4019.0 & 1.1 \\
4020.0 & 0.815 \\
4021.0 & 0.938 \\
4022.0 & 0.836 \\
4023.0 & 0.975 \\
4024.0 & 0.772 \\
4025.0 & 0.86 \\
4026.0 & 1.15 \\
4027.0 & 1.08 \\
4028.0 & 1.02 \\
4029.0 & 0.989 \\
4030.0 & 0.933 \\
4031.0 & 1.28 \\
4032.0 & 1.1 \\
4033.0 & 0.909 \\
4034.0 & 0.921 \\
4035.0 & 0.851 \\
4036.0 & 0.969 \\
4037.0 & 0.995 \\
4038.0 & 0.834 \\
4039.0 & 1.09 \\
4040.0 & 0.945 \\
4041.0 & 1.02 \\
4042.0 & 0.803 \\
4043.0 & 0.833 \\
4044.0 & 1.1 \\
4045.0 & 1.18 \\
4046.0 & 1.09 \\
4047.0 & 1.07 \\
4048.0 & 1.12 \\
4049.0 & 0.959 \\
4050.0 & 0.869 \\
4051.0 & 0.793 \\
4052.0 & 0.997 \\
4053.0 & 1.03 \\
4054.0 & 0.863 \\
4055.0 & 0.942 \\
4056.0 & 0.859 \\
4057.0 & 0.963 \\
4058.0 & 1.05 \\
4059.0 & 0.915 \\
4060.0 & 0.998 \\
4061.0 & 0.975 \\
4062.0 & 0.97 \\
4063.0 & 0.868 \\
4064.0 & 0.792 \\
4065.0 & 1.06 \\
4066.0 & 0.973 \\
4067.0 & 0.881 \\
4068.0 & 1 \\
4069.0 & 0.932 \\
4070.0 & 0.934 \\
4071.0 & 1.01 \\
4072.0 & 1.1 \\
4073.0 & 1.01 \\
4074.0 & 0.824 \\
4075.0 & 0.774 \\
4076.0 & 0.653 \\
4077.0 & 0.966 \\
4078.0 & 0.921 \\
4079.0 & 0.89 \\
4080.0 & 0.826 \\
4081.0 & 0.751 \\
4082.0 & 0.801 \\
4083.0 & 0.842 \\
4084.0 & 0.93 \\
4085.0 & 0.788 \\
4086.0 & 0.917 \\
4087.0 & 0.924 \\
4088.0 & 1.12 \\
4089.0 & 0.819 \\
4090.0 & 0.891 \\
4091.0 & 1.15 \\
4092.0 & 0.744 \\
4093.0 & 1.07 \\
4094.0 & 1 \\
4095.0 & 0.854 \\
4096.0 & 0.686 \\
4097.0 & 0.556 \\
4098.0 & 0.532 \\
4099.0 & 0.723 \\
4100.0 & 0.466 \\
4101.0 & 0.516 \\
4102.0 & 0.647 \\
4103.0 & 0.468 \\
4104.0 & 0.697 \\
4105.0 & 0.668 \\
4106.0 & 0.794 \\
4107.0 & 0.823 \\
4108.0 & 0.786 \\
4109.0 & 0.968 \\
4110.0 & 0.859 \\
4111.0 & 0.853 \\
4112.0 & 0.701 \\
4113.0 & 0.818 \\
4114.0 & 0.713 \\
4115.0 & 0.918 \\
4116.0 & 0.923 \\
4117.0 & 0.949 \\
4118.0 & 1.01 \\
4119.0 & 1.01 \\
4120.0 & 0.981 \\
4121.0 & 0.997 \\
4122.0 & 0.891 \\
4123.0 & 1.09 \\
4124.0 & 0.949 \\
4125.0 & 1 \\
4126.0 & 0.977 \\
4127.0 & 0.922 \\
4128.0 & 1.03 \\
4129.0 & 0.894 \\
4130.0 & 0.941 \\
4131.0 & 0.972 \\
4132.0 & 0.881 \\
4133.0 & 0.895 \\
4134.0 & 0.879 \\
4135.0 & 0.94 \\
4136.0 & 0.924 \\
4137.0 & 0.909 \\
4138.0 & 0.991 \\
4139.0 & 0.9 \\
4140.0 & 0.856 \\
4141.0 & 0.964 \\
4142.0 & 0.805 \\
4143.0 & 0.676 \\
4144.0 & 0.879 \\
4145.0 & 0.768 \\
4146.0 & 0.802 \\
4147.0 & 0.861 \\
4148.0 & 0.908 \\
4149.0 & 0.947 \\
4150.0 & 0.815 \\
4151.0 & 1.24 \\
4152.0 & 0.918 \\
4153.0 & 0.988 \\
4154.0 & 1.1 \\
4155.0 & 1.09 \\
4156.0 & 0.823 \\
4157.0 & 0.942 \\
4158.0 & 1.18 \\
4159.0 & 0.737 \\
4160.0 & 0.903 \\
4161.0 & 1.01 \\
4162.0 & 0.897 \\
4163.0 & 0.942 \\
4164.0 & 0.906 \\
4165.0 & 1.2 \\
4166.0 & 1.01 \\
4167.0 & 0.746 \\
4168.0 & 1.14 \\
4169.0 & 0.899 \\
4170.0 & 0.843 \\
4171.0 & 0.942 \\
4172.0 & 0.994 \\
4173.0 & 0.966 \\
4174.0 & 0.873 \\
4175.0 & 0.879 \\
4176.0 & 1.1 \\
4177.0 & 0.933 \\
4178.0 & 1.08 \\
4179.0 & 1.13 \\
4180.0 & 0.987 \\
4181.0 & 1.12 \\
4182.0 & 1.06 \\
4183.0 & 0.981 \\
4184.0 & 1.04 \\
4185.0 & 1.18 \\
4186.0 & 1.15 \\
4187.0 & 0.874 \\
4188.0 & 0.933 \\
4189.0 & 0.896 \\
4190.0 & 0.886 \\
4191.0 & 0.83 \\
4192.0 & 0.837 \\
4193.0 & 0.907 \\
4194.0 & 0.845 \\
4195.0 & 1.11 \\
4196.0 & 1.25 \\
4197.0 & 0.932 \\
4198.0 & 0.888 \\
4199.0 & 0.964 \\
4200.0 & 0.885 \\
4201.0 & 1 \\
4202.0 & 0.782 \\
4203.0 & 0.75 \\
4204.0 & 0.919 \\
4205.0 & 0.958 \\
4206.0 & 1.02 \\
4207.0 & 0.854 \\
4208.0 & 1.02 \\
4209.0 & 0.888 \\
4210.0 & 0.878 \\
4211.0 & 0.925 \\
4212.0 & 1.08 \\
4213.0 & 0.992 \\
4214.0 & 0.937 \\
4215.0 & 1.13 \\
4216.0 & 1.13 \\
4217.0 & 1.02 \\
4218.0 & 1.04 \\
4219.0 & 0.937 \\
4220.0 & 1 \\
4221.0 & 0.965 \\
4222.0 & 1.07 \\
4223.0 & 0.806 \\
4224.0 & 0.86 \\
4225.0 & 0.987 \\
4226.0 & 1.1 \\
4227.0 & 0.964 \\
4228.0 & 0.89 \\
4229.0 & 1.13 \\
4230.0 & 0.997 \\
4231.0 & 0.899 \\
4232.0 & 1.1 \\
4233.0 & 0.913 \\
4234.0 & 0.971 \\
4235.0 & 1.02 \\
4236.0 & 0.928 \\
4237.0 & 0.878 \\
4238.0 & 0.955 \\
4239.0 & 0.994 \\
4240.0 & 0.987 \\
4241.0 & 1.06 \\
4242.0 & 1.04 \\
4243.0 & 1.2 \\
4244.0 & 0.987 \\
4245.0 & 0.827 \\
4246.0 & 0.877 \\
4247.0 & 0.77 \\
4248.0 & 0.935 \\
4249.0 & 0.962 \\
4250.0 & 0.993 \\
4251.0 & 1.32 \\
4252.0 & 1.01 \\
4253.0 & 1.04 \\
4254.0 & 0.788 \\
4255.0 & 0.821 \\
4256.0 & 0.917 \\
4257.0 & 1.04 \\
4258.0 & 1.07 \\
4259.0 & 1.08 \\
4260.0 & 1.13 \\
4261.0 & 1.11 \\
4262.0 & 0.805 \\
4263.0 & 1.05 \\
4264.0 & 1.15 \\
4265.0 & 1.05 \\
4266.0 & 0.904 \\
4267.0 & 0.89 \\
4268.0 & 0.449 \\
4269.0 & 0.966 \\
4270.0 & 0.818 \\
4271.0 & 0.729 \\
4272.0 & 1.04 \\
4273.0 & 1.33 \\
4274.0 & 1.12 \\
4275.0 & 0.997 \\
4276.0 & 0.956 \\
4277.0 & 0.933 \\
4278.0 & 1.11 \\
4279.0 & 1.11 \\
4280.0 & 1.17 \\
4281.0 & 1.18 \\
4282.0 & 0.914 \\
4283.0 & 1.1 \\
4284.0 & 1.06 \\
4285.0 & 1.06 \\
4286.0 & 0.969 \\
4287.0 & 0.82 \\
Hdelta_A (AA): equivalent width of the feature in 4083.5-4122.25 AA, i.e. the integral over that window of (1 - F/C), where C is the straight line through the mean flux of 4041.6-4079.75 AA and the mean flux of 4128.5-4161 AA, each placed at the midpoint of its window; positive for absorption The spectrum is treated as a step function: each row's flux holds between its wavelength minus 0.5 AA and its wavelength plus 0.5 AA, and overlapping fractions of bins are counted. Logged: 4.48 AA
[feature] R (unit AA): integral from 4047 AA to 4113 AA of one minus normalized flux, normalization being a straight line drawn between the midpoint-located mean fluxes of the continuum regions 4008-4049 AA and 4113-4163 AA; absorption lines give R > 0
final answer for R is 6.9 AA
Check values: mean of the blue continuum 0.994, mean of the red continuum 0.929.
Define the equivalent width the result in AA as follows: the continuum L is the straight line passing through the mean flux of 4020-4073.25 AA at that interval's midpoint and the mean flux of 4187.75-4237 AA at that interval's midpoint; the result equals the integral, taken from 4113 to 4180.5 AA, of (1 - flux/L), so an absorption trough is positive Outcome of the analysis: 1.5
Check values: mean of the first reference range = 0.968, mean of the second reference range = 0.959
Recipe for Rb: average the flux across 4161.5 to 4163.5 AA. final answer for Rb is 0.919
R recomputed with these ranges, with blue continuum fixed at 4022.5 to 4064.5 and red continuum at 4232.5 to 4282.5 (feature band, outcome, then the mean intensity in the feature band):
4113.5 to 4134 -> 0.6 AA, 0.945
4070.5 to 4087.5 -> 1.7 AA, 0.878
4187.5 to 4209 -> 1.2 AA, 0.926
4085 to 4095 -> 0.3 AA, 0.946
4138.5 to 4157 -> 1.3 AA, 0.909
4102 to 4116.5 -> 2.9 AA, 0.78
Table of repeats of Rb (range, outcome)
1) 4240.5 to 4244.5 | 1.07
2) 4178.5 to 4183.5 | 1.06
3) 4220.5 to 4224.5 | 0.925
